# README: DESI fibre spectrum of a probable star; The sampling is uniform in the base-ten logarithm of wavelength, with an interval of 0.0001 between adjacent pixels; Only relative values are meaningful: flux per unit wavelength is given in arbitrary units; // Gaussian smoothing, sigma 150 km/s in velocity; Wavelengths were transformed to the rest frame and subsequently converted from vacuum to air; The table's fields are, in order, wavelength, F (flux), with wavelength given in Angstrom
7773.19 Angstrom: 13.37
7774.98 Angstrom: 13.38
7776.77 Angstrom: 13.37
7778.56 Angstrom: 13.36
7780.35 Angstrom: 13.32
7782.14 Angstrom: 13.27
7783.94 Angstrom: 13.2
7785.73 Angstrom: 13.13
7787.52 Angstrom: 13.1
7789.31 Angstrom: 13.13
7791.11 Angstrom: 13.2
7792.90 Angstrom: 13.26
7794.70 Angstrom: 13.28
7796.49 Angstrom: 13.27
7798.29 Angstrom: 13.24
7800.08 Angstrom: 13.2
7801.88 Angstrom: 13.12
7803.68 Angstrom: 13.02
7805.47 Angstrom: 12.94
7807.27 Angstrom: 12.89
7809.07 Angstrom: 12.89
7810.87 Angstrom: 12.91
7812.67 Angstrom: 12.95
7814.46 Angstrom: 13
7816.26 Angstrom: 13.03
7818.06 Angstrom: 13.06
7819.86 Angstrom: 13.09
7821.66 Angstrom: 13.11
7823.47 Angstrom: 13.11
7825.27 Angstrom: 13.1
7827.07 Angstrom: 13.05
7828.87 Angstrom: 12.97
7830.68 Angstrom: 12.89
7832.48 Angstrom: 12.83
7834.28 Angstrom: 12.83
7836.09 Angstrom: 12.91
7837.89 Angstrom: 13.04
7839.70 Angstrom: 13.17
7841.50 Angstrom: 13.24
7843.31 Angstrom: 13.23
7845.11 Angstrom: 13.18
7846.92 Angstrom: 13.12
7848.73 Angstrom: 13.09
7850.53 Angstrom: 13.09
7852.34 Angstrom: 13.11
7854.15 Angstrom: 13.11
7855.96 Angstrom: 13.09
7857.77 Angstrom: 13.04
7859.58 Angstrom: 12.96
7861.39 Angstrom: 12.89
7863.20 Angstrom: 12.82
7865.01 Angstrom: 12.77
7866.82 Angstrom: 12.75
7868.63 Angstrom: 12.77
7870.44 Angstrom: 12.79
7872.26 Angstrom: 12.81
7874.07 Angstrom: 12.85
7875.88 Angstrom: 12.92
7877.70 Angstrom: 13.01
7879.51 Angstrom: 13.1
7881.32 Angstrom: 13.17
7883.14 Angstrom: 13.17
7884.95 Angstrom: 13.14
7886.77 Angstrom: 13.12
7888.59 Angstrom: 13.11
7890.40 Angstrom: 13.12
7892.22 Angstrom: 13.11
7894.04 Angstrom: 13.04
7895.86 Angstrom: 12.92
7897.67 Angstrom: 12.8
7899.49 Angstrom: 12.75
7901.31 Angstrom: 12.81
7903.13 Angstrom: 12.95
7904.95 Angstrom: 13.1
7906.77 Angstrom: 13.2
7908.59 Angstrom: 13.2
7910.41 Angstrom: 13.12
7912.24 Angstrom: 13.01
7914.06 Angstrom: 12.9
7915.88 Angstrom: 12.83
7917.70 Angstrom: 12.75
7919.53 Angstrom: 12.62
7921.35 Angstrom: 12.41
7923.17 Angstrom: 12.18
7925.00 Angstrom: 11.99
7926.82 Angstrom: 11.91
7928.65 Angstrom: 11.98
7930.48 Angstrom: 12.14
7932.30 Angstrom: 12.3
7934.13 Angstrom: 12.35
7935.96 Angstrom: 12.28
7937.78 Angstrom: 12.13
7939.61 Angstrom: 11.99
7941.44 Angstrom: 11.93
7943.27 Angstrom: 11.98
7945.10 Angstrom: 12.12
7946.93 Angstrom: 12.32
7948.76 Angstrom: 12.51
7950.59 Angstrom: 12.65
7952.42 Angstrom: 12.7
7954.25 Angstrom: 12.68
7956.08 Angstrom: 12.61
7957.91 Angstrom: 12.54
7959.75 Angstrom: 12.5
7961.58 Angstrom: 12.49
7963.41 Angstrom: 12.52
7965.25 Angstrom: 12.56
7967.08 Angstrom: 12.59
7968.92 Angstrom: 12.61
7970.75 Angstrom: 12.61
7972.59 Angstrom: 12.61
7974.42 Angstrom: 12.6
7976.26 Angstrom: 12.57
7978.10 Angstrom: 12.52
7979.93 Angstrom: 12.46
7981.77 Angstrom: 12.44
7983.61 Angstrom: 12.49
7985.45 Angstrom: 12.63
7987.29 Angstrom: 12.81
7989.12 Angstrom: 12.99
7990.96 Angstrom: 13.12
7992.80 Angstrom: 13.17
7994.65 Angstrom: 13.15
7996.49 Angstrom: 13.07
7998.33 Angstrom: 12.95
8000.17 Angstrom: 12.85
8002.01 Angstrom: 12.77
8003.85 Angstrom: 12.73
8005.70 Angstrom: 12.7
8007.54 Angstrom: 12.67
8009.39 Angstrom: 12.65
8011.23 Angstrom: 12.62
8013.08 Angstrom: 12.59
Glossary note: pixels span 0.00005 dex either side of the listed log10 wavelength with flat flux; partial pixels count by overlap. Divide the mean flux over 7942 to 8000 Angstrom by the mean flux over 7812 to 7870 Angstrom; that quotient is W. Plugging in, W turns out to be 0.97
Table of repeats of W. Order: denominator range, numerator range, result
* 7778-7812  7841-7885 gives 0.99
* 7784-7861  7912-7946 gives 0.94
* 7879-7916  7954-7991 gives 0.97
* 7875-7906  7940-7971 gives 0.96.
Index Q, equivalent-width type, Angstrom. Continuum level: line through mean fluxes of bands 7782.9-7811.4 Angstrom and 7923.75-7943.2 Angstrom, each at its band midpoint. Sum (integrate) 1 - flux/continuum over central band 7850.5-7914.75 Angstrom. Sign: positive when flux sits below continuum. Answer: -2.67 Angstrom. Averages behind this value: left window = 13.1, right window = 12.1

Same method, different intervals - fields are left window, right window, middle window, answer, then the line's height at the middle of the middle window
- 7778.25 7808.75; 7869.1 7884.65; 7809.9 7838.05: 0.2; 13.1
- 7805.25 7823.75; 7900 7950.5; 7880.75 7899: -0.6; 12.6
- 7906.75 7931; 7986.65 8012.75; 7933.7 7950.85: 0.6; 12.7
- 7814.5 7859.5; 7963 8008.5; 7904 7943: 1.2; 12.9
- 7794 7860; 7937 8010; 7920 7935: 0.7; 12.7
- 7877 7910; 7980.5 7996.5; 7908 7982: 2.7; 12.9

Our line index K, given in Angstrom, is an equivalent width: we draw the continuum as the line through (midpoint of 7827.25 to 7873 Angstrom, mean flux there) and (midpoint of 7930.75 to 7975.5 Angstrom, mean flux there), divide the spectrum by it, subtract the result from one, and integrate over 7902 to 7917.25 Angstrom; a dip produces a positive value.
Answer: -0.4 Angstrom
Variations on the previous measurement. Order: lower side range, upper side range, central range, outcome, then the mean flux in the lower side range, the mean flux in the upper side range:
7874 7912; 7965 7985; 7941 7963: 0.4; 13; 12.6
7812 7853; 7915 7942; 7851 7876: -0.2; 13.1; 12.3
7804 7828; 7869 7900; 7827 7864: -0.1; 13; 13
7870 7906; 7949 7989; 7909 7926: 0.2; 13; 12.6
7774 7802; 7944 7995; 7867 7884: 0.0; 13.2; 12.6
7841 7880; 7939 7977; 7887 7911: -0.5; 13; 12.5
